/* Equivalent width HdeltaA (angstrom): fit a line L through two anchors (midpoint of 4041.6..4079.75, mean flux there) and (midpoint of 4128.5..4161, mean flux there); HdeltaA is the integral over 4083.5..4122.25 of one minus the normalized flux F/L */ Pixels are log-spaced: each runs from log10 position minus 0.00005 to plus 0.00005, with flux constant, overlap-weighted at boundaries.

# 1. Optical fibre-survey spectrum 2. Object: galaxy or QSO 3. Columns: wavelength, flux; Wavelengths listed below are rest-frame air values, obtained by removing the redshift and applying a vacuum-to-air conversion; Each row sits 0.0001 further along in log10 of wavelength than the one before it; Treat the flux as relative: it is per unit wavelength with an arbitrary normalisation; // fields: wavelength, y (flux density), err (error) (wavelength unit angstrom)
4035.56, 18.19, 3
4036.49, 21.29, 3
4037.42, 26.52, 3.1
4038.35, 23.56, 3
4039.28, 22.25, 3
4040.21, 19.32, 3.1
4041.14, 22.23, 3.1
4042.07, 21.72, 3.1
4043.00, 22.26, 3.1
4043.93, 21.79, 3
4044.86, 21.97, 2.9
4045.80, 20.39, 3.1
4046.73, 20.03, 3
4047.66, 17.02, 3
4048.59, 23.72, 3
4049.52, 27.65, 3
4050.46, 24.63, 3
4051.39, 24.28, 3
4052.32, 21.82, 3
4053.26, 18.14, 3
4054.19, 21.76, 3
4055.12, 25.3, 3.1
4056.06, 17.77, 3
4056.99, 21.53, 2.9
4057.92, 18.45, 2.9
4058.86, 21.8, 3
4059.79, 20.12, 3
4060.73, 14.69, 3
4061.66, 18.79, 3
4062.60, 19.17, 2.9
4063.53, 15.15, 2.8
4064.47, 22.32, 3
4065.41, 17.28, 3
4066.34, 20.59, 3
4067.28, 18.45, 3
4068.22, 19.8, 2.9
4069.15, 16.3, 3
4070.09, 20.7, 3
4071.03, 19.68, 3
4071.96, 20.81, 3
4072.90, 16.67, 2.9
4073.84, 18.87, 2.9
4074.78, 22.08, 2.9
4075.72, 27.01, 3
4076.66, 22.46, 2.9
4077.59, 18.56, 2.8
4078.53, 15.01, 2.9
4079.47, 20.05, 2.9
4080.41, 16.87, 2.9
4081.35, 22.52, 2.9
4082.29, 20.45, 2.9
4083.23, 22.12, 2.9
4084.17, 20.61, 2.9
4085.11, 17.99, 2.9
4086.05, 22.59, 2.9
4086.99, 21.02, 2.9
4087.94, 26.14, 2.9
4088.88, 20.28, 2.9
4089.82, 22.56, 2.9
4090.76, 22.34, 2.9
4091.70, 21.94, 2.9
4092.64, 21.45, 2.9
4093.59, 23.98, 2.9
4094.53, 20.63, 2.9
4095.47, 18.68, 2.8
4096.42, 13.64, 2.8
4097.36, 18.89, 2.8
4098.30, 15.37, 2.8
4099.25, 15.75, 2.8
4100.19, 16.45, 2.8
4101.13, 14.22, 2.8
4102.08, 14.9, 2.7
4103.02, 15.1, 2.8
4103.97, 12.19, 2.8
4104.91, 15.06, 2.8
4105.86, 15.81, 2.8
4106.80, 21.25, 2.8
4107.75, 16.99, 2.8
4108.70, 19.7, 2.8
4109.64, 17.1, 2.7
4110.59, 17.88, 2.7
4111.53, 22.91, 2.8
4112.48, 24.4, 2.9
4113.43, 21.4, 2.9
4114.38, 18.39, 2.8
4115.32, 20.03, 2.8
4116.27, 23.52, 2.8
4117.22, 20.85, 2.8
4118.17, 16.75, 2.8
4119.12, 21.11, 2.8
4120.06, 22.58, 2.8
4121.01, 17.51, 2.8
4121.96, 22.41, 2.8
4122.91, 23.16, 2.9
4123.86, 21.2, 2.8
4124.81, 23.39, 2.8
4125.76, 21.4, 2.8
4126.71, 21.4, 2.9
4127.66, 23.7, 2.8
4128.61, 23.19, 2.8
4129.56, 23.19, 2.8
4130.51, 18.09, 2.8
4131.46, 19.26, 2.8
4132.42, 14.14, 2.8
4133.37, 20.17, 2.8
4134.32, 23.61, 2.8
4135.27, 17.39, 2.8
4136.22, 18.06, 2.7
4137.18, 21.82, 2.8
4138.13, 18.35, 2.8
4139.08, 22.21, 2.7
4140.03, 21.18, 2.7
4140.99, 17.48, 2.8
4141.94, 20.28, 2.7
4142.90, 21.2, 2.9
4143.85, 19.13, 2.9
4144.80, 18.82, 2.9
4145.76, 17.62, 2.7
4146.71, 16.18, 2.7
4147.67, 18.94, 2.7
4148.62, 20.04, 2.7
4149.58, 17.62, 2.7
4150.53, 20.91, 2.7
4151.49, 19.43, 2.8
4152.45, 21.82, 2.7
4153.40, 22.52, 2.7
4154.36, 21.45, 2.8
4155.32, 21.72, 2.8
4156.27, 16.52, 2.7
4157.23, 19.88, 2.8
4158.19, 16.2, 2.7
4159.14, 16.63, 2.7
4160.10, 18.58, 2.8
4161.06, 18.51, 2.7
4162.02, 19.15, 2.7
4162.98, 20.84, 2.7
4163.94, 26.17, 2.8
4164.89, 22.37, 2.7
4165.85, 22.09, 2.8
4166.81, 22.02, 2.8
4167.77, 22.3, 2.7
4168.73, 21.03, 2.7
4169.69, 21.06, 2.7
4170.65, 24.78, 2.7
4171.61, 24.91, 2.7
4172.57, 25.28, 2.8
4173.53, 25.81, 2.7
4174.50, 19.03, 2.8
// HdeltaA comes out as 1.2 angstrom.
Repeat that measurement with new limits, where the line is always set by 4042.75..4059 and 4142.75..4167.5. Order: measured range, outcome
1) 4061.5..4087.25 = 1.8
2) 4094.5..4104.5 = 2.4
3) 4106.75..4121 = 0.3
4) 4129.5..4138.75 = 0.4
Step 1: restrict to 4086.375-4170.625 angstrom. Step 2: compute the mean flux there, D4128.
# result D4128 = 19.9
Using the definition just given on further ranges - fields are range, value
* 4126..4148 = 19.8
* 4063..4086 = 19.7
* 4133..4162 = 19.5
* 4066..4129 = 19.8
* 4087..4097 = 21.1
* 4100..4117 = 18.3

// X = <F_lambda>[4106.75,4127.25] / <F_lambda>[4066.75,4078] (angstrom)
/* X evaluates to 1.03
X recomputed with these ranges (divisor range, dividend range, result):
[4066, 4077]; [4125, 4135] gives 1.03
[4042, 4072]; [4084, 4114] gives 0.93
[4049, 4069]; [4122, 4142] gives 1.01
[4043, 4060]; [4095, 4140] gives 0.89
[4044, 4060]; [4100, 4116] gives 0.83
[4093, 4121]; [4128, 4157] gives 1.07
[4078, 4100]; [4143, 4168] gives 1.00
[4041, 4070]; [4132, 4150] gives 0.94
